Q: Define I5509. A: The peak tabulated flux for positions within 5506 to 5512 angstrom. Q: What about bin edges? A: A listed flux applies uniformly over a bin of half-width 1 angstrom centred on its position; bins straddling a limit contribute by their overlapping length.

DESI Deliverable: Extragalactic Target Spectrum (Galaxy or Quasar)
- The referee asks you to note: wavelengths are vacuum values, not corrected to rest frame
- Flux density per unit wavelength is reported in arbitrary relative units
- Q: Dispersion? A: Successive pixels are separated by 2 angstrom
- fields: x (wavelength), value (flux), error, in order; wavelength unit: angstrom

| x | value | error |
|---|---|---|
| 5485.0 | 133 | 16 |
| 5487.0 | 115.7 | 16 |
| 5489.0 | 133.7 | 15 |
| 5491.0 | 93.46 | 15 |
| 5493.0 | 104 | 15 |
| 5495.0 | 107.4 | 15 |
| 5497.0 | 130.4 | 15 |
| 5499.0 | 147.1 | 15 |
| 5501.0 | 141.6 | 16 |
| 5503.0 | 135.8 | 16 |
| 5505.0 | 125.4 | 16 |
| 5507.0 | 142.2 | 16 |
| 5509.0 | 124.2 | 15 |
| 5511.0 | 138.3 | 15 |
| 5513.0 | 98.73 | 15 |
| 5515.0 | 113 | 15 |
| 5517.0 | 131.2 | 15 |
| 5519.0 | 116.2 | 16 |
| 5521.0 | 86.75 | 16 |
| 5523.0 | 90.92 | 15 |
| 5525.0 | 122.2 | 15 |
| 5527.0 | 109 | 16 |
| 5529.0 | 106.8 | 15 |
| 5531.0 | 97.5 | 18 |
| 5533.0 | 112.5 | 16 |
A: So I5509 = 142.2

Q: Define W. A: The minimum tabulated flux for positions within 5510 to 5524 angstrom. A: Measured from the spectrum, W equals 86.75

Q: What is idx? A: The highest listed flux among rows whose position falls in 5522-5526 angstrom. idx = 122.2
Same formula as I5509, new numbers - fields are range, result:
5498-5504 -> 147.1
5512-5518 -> 131.2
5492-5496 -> 107.4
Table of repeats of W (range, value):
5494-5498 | 107.4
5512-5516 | 98.73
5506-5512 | 124.2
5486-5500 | 93.46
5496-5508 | 125.4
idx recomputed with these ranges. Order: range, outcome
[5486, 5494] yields 133.7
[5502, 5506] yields 135.8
